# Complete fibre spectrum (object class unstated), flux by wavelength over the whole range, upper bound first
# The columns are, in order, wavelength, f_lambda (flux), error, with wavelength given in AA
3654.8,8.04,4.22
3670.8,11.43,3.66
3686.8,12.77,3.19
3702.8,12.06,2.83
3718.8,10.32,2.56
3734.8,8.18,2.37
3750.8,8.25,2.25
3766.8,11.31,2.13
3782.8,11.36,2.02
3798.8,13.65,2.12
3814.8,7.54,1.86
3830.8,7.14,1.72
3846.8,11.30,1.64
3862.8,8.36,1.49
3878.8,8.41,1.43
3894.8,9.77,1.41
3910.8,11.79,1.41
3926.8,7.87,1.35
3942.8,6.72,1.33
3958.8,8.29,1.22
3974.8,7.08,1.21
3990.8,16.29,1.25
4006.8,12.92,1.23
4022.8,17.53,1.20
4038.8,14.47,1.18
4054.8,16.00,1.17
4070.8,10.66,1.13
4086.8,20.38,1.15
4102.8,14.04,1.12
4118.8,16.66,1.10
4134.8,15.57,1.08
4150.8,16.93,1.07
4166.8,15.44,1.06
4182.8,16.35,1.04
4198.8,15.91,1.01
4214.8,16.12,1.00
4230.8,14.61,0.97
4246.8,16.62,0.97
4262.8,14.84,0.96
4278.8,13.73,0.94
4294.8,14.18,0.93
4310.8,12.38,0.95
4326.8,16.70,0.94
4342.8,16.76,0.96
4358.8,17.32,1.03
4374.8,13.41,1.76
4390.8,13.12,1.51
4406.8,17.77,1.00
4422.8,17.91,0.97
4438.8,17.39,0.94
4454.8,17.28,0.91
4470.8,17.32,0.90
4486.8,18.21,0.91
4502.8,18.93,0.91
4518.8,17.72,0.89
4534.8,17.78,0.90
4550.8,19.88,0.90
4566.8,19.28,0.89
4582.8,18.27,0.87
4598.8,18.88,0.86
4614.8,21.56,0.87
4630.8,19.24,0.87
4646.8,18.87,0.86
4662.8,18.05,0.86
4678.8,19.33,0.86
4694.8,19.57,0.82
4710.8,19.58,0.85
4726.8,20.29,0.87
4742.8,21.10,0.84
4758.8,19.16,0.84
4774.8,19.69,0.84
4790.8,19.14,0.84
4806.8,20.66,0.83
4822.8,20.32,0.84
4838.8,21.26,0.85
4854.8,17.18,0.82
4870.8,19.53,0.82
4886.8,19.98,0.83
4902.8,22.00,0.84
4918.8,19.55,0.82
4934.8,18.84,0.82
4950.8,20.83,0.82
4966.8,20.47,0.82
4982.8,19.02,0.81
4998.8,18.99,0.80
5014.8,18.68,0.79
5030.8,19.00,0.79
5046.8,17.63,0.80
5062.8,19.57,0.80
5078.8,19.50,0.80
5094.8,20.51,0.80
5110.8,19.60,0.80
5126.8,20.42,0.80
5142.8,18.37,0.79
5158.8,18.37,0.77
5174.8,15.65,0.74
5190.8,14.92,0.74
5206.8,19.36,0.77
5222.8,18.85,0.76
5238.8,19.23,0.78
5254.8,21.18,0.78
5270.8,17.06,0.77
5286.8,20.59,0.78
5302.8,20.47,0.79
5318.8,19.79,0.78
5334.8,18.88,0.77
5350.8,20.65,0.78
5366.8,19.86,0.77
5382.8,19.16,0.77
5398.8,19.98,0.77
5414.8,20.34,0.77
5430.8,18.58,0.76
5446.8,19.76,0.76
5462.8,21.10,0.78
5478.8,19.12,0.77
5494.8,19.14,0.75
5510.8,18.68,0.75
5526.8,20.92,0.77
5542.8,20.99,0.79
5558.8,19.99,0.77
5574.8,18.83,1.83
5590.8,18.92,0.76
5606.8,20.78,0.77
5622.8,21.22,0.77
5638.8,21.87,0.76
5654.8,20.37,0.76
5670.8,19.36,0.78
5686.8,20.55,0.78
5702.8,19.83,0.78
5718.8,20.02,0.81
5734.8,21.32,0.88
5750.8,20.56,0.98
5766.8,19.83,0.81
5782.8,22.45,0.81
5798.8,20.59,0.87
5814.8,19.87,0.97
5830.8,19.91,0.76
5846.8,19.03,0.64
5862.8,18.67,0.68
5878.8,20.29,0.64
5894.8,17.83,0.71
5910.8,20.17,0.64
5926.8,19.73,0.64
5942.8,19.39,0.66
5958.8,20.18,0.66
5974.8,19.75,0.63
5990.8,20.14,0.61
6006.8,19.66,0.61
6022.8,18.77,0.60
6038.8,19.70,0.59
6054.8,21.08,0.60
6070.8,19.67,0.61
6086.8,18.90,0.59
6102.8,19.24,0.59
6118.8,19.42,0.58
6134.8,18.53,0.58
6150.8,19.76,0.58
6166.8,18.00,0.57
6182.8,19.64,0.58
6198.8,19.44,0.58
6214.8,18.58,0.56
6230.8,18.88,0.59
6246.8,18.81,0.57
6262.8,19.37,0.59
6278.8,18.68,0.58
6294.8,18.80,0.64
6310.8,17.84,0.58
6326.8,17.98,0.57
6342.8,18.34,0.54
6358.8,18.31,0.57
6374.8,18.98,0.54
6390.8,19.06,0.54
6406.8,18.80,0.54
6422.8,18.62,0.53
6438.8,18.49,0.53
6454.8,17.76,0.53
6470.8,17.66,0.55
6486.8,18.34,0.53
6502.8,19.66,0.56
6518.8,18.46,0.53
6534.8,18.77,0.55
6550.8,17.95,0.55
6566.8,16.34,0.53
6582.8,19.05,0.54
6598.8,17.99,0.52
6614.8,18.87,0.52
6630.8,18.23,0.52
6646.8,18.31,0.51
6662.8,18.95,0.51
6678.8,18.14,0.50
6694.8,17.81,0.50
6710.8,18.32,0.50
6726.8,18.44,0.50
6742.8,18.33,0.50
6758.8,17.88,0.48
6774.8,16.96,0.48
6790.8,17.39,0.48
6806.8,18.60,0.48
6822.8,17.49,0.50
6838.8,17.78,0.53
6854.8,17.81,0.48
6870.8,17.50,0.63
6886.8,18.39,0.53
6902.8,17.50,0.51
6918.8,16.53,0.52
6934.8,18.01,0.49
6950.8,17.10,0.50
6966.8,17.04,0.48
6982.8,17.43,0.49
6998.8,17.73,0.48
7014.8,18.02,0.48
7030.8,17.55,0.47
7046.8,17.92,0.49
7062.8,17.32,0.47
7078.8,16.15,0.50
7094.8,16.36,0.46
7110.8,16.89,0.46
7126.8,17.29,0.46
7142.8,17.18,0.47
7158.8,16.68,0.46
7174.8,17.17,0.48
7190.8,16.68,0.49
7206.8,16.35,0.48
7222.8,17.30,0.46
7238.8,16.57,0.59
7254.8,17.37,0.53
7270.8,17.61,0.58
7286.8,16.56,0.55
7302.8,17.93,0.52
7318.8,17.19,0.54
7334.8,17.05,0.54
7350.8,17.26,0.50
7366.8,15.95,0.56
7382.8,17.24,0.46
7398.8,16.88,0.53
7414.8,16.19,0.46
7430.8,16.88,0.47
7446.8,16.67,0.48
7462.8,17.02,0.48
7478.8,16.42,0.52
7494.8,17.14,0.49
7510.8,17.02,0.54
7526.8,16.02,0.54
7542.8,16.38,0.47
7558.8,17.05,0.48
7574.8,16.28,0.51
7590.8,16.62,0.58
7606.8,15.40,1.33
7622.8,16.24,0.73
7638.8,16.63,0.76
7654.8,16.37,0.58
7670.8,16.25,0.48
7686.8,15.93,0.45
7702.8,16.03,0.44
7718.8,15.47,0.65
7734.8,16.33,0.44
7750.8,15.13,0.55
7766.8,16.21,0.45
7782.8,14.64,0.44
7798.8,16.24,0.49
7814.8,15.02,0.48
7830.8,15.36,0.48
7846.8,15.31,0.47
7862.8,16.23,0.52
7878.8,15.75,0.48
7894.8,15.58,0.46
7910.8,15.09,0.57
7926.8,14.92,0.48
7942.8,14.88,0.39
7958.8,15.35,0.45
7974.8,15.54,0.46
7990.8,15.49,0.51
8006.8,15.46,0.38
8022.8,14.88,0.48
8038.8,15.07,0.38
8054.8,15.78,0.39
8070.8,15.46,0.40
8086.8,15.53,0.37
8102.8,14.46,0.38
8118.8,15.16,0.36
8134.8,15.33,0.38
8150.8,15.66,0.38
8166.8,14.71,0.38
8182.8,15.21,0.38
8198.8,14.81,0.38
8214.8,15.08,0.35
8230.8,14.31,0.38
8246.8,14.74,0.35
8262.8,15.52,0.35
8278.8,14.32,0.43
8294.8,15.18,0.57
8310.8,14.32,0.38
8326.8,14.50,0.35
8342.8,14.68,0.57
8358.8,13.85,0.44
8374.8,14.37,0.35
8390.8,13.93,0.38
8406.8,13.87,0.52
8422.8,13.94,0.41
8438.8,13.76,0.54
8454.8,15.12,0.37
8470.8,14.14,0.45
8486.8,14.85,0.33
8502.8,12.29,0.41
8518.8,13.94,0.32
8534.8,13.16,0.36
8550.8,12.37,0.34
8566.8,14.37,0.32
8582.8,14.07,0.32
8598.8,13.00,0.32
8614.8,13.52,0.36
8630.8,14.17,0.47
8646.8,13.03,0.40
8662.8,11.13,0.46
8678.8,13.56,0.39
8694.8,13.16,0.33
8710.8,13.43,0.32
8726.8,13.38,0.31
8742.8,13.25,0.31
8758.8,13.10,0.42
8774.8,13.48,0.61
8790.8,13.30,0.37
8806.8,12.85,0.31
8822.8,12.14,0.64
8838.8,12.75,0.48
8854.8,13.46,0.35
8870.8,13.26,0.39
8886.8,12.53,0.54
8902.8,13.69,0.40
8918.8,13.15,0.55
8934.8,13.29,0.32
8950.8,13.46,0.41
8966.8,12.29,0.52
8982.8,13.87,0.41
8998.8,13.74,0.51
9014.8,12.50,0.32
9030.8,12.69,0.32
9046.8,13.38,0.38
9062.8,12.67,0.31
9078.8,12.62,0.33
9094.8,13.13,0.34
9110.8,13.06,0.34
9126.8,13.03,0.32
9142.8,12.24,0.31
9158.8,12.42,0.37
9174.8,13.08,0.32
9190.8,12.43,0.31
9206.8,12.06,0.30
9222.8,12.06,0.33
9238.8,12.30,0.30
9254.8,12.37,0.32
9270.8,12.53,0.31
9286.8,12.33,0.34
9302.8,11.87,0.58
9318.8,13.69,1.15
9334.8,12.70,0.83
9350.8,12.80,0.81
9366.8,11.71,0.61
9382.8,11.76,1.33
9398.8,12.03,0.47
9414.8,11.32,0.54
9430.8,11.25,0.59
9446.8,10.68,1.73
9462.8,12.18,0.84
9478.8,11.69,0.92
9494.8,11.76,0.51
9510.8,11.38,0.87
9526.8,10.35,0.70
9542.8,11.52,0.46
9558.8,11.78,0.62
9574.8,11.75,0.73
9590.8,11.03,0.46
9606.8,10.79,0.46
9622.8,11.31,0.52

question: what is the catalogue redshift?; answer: 0.000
